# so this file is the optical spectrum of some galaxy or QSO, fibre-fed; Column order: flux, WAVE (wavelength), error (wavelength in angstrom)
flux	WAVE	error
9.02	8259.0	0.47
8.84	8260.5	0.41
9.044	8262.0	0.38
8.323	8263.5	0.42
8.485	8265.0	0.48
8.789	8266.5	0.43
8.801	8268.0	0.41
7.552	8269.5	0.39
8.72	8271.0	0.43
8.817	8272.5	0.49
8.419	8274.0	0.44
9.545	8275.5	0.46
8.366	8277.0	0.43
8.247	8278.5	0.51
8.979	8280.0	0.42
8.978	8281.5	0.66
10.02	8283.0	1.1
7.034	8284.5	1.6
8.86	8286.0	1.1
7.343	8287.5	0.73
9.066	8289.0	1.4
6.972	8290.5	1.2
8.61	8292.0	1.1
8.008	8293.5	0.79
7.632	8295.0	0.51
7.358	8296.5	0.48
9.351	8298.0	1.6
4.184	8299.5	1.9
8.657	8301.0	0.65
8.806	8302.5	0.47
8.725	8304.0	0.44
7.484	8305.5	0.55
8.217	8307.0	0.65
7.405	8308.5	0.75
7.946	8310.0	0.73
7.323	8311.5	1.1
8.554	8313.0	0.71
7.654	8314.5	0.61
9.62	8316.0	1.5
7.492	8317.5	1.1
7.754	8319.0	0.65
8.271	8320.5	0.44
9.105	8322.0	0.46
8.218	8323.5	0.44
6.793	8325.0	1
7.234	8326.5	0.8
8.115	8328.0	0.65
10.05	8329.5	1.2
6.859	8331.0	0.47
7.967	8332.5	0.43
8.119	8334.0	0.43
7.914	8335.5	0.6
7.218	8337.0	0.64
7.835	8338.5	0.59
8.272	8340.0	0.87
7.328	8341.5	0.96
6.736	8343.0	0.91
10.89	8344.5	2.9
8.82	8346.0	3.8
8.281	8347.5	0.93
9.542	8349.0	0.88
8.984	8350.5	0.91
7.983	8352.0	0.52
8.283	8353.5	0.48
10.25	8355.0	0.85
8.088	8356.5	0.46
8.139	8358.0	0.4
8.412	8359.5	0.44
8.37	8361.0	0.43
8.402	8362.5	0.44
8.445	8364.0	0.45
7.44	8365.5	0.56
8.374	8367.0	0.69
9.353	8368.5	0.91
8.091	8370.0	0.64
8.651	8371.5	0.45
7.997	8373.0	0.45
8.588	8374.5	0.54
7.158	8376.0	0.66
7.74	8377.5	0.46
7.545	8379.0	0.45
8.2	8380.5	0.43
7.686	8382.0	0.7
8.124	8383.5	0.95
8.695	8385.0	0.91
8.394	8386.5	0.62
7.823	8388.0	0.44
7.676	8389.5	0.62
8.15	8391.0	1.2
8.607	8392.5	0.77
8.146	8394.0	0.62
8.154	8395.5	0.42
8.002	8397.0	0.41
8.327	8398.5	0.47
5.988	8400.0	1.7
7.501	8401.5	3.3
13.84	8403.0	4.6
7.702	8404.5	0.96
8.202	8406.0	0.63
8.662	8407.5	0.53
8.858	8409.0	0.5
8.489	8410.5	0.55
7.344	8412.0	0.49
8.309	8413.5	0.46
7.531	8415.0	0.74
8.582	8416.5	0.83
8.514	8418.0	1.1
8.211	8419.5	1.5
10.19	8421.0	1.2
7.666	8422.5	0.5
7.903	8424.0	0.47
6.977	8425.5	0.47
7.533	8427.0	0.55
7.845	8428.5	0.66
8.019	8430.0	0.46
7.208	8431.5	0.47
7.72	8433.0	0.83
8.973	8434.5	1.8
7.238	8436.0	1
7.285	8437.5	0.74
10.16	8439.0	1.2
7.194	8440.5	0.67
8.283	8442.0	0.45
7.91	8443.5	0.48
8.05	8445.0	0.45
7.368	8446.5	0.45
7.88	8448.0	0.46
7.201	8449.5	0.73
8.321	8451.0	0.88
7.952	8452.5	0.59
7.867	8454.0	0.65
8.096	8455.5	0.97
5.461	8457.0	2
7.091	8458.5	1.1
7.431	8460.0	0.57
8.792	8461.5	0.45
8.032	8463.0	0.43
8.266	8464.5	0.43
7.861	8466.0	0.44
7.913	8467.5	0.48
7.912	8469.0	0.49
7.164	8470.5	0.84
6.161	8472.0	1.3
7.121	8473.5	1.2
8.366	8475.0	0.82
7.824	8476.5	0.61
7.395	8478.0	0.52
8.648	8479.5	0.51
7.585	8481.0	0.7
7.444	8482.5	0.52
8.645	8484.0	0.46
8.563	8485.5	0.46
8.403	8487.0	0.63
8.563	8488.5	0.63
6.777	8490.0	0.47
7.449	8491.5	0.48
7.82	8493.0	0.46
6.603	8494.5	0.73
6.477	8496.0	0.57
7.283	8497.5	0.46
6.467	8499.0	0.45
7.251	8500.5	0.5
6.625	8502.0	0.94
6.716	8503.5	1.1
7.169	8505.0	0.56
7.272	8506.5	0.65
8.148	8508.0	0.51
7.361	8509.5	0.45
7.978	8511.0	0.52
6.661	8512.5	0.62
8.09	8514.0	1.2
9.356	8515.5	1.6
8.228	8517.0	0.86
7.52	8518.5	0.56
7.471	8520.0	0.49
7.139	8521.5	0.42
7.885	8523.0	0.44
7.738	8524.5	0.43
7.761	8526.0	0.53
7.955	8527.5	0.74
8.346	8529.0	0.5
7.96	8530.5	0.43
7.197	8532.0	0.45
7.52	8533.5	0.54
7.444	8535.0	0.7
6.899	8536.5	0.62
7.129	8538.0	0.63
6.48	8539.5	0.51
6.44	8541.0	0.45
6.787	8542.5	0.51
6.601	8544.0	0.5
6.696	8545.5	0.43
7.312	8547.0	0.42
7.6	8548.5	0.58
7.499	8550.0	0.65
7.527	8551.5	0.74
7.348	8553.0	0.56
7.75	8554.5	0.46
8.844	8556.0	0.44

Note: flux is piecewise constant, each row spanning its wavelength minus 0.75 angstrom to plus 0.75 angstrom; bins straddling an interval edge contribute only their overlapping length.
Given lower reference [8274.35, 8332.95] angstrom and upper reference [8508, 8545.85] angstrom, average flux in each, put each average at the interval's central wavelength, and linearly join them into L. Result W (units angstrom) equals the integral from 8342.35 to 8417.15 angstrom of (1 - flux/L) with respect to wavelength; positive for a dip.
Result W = -4.20 angstrom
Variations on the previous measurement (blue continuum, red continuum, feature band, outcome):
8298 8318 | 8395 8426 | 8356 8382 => 0.02 angstrom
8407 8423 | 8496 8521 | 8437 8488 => 0.59 angstrom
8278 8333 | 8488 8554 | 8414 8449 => -1.56 angstrom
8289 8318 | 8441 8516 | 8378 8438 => -3.15 angstrom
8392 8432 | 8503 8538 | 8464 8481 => 0.48 angstrom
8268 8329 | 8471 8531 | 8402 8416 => -1.59 angstrom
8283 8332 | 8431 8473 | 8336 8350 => -0.71 angstrom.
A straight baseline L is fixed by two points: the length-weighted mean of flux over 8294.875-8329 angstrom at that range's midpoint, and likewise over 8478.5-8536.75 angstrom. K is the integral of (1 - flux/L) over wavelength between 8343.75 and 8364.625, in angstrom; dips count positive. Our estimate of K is -2.44 angstrom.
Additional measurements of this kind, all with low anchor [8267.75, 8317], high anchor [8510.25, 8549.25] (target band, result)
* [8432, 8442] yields -0.42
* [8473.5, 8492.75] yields -0.81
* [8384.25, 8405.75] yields -1.27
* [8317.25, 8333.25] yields 0.21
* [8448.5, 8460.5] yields 0.42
